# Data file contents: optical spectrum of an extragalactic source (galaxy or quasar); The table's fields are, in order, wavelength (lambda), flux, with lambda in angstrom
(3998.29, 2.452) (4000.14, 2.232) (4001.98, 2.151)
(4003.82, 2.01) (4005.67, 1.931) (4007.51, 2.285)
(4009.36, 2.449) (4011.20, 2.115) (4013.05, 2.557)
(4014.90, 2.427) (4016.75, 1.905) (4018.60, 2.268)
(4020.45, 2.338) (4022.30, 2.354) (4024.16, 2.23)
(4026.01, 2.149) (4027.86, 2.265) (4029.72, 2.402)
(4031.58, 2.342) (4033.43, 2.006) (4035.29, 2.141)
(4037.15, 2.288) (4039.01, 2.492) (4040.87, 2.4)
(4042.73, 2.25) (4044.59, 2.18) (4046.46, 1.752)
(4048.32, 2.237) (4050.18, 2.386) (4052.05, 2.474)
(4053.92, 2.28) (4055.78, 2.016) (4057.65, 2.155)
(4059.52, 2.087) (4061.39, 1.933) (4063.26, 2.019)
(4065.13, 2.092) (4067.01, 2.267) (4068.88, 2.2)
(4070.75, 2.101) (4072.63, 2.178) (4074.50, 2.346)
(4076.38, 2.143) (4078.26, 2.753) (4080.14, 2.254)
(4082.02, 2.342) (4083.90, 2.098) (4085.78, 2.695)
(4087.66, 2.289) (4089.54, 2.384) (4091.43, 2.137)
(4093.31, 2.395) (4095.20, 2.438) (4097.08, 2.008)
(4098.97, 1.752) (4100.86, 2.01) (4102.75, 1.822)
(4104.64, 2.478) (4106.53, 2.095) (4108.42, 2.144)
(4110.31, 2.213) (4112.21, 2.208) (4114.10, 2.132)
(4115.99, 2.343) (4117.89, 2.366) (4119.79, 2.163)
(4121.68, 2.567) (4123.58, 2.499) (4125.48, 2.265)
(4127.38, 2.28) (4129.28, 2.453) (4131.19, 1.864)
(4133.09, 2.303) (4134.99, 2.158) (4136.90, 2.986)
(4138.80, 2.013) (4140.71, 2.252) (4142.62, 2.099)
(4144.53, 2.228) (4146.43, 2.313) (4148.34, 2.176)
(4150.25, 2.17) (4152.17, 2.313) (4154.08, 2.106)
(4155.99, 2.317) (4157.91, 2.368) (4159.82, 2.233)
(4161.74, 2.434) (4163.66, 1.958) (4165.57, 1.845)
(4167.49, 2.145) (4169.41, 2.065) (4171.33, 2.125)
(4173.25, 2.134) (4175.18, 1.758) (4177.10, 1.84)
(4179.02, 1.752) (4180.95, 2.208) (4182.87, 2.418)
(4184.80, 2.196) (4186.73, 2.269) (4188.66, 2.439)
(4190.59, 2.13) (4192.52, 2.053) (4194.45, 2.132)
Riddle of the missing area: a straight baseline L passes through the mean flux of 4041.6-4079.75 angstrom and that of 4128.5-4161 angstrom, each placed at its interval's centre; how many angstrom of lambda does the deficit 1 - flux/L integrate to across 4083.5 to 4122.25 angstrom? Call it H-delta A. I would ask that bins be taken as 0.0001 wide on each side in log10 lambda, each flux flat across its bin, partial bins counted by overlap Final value 0.0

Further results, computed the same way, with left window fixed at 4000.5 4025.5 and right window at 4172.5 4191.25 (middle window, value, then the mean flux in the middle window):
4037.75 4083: -0.5 angstrom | 2.22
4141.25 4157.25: -0.6 angstrom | 2.22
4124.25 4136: -0.4 angstrom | 2.23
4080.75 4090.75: -0.8 angstrom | 2.35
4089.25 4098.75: -0.2 angstrom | 2.22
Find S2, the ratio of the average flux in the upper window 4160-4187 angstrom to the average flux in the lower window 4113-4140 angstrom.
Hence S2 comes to 0.90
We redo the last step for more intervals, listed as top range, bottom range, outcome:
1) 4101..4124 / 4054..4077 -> 1.05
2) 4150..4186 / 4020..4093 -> 0.95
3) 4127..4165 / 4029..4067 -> 1.02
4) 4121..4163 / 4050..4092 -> 1.02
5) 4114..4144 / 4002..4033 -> 1.02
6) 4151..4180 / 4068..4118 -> 0.94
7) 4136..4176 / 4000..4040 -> 0.98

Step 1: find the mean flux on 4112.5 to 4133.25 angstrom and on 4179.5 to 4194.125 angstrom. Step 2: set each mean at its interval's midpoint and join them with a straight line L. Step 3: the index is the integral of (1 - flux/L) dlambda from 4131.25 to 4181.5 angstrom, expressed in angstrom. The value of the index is 2.2 angstrom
